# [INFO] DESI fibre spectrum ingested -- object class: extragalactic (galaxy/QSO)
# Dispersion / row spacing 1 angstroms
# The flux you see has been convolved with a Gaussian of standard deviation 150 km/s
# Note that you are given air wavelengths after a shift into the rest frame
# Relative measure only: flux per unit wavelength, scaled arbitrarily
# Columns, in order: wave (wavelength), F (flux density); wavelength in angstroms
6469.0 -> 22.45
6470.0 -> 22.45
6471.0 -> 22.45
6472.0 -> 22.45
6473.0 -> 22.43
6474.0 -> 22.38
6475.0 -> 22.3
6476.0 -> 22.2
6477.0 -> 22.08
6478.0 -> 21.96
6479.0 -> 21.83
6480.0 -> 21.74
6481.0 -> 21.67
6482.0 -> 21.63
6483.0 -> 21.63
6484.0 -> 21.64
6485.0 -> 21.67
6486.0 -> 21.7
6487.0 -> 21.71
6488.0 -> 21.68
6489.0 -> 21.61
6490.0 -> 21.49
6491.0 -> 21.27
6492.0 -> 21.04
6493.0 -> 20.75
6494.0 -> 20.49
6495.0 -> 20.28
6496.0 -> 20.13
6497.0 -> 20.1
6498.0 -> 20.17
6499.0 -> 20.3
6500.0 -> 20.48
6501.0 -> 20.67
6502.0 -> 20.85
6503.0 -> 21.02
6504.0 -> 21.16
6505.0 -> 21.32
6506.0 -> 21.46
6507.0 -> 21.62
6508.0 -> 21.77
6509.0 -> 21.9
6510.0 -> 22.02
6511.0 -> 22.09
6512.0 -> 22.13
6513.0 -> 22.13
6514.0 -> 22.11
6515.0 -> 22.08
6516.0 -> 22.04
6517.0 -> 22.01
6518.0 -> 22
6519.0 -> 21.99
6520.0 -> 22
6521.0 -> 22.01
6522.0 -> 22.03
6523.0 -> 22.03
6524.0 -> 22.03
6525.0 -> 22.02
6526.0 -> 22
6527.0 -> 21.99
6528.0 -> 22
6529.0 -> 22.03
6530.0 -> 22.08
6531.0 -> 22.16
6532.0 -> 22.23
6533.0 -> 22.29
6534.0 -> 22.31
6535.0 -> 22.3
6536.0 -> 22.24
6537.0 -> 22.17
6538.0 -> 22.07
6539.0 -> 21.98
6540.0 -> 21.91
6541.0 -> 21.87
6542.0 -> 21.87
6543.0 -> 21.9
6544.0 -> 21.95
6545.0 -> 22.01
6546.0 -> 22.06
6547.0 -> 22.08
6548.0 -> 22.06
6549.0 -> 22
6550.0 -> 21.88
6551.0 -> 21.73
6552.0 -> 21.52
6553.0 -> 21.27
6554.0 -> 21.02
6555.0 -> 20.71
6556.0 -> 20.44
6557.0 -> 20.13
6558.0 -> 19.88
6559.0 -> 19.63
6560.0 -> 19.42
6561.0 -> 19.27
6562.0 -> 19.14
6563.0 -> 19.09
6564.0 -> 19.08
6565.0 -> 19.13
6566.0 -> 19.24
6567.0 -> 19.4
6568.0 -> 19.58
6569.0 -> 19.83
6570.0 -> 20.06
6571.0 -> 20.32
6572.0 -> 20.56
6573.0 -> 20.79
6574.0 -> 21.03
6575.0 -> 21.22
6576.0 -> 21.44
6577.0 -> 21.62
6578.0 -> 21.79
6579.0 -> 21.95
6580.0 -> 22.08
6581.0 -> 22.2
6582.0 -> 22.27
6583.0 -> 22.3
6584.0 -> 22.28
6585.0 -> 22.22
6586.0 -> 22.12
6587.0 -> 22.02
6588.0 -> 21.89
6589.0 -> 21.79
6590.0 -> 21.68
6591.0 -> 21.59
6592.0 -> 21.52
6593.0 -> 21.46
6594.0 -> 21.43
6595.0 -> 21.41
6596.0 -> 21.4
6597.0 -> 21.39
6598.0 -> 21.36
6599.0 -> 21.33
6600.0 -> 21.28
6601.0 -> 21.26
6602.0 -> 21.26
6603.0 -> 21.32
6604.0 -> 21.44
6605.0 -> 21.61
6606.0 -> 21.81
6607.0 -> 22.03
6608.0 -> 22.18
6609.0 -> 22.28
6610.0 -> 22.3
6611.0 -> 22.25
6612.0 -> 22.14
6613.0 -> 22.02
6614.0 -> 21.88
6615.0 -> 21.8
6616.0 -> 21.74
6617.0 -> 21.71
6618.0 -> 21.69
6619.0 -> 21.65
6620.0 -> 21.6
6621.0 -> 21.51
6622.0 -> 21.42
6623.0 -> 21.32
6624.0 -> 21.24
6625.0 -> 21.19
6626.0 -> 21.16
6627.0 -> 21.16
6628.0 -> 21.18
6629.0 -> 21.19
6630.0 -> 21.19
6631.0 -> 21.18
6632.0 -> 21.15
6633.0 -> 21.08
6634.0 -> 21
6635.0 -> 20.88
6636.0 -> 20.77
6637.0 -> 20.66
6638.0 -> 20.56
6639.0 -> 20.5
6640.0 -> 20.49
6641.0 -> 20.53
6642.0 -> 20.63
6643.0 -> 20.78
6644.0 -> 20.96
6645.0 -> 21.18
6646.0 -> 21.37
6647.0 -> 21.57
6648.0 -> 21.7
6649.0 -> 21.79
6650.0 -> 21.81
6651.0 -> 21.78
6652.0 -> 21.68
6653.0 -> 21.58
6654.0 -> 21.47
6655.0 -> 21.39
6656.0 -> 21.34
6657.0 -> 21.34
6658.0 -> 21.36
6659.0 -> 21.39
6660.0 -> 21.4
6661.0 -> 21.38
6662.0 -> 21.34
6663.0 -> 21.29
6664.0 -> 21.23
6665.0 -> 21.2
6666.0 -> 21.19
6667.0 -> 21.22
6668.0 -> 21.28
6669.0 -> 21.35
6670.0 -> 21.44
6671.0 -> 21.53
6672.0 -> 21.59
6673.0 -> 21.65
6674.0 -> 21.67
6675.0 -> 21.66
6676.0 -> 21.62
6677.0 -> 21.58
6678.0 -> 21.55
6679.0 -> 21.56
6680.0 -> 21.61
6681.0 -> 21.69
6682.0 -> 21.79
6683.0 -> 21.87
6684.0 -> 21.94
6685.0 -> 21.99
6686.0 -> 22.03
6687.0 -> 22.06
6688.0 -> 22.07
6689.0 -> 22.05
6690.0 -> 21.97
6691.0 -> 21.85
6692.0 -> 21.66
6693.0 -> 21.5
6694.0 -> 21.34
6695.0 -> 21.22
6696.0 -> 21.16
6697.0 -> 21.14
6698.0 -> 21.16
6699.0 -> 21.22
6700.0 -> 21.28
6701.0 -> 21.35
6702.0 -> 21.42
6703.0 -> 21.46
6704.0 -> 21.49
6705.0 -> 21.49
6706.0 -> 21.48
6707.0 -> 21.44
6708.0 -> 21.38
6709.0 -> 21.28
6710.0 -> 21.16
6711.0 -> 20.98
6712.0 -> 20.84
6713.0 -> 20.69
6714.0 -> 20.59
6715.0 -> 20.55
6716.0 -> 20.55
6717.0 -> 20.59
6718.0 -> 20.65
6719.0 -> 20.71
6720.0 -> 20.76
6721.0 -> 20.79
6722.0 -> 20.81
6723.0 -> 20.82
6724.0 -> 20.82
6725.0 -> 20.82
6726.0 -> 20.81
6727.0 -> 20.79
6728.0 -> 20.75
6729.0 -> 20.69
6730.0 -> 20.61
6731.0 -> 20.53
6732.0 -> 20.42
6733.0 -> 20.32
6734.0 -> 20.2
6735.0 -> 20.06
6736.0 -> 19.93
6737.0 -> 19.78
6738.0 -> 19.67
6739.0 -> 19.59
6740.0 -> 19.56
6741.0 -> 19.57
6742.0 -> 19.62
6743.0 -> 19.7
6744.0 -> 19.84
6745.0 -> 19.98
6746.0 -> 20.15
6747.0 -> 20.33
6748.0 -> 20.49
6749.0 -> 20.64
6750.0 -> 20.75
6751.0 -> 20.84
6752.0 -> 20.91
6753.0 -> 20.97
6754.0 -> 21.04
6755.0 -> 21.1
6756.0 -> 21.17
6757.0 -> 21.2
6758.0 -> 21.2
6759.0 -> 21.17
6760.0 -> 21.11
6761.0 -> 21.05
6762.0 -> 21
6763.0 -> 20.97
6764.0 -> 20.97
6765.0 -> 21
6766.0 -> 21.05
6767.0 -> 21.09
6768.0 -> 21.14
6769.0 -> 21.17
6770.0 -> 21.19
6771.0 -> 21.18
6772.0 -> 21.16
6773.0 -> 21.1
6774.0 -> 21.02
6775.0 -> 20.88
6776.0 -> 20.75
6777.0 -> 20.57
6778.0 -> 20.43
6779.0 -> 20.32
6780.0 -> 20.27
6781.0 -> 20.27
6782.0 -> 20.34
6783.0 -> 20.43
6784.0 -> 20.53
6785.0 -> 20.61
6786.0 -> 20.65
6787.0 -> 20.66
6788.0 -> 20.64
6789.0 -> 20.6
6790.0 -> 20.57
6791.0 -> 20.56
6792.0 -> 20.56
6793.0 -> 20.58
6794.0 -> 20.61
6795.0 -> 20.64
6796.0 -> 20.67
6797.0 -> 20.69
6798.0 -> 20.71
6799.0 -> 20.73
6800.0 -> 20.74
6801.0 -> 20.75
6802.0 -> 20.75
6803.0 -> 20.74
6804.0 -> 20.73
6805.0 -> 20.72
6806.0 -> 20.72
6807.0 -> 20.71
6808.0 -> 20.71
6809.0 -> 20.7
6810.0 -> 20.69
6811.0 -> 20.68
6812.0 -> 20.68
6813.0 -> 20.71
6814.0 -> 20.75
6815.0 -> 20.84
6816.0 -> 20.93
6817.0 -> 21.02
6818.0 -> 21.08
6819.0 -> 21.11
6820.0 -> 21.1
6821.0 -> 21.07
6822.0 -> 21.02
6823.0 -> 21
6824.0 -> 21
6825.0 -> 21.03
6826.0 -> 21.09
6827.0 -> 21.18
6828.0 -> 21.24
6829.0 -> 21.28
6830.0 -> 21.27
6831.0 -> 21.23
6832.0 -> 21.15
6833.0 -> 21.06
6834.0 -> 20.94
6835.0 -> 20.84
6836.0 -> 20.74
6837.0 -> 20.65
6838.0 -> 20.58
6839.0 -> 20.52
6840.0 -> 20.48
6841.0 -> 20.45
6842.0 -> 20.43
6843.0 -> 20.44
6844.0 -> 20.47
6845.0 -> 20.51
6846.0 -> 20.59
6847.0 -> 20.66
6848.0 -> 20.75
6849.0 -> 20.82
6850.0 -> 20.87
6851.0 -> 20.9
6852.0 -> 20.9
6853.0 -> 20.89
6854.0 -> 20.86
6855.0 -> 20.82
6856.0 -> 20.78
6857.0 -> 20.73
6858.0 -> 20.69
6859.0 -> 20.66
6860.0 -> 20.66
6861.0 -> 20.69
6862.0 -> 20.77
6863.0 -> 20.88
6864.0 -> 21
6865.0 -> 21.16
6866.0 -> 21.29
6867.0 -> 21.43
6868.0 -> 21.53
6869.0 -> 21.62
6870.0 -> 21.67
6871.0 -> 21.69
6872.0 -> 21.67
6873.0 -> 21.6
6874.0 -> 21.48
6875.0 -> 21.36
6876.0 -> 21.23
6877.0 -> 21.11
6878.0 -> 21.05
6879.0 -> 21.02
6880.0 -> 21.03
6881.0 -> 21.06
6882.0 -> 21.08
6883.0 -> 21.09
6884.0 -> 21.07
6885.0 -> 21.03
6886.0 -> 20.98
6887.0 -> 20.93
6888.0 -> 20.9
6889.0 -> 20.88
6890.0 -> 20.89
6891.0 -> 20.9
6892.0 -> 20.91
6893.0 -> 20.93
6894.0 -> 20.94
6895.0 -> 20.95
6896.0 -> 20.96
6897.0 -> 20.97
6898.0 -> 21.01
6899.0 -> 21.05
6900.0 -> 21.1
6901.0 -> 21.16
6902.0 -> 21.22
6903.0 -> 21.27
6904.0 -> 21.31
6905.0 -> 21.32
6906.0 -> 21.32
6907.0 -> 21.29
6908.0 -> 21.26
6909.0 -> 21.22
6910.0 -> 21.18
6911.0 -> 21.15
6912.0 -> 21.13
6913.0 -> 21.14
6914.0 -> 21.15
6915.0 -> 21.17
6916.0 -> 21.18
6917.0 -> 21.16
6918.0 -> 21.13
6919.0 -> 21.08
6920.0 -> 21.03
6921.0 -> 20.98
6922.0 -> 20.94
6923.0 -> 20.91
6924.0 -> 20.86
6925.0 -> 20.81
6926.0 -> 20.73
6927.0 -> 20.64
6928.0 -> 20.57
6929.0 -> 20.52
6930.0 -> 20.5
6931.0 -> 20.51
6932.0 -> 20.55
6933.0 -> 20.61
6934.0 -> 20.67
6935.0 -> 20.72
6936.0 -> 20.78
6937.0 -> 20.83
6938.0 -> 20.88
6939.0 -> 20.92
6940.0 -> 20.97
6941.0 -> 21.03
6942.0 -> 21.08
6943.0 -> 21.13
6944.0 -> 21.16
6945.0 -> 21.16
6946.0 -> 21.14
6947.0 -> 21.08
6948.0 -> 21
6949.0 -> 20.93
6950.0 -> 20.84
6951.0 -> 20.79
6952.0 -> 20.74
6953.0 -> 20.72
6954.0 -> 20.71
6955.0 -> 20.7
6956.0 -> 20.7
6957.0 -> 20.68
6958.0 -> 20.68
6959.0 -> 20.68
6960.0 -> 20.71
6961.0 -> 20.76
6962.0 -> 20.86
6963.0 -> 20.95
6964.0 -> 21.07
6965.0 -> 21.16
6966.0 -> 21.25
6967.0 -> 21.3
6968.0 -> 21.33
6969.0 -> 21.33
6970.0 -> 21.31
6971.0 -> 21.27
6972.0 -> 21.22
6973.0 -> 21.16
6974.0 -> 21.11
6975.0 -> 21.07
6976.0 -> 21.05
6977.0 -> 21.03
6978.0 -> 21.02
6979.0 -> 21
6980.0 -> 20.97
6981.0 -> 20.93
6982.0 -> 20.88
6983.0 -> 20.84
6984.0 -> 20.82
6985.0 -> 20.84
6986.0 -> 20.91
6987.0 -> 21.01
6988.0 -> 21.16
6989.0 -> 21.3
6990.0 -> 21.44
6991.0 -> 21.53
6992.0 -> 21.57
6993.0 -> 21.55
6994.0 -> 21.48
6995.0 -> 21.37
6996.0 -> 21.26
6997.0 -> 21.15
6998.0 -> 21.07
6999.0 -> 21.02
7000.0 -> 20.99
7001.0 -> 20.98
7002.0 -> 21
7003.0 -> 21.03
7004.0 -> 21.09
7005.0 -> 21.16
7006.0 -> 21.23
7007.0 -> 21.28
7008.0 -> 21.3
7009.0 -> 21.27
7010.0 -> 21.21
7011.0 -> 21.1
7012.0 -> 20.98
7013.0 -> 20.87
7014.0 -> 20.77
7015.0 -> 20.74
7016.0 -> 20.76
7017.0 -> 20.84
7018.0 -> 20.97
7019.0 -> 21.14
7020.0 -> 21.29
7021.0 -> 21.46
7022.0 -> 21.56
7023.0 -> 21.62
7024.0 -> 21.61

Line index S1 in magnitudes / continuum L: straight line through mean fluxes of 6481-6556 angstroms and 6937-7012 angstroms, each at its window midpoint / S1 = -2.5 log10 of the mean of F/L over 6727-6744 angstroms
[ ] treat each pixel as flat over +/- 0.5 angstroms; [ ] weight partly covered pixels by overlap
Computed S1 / 0.07 mag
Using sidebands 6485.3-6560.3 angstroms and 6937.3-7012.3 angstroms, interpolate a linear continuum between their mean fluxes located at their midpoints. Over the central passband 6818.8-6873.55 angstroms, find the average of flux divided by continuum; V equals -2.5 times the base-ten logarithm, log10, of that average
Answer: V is 0.012 mag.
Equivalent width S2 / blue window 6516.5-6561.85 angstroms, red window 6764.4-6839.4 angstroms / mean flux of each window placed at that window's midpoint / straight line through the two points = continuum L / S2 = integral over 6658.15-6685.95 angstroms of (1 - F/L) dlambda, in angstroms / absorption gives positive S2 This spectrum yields -0.40 angstroms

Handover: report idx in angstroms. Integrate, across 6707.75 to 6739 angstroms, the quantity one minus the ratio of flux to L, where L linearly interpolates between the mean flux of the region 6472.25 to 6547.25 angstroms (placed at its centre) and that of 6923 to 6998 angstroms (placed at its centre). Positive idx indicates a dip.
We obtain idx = 1.1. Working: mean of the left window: 21.7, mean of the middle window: 20.6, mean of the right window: 21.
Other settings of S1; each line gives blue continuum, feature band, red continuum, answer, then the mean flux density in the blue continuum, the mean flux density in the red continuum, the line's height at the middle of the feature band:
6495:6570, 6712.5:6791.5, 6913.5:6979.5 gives 0.03 mag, 21.3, 20.9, 21.1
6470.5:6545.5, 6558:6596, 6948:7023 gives 0.04 mag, 21.7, 21.1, 21.6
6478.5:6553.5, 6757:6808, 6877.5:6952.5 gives 0.02 mag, 21.7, 21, 21.2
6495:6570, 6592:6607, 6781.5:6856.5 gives -0.01 mag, 21.3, 20.8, 21.2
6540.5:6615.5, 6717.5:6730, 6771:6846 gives 0.01 mag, 21.3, 20.8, 20.9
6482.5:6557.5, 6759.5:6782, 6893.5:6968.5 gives 0.02 mag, 21.6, 21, 21.2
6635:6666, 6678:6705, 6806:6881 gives -0.02 mag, 21.2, 20.9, 21.2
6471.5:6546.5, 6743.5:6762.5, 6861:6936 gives 0.03 mag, 21.7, 21.1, 21.3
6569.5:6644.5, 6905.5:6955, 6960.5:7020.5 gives 0.01 mag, 21.4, 21.1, 21.2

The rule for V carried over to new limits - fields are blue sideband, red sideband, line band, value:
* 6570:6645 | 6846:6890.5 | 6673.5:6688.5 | -0.02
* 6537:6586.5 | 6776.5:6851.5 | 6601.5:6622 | -0.04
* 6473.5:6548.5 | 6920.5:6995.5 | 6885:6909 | 0.00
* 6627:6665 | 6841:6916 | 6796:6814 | 0.02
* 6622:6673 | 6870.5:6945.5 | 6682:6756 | 0.01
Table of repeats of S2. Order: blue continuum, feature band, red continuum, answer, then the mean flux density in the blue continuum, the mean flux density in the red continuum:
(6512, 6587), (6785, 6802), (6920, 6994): 0.4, 21.4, 21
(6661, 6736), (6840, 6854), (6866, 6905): 0.3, 21.2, 21.2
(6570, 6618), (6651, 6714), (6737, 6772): -1.1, 21.7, 20.7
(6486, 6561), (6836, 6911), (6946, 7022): 0.6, 21.5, 21.1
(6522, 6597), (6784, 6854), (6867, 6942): 1.1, 21.3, 21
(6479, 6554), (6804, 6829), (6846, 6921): 0.3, 21.7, 21.1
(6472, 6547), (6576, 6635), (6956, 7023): -0.1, 21.7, 21.1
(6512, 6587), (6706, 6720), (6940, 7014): 0.3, 21.4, 21.1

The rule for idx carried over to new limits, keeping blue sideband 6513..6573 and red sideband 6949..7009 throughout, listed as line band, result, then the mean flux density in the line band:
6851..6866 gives 0.2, 20.8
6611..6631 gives -0.3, 21.5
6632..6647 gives 0.3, 20.9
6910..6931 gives 0.2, 20.9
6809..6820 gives 0.2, 20.9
